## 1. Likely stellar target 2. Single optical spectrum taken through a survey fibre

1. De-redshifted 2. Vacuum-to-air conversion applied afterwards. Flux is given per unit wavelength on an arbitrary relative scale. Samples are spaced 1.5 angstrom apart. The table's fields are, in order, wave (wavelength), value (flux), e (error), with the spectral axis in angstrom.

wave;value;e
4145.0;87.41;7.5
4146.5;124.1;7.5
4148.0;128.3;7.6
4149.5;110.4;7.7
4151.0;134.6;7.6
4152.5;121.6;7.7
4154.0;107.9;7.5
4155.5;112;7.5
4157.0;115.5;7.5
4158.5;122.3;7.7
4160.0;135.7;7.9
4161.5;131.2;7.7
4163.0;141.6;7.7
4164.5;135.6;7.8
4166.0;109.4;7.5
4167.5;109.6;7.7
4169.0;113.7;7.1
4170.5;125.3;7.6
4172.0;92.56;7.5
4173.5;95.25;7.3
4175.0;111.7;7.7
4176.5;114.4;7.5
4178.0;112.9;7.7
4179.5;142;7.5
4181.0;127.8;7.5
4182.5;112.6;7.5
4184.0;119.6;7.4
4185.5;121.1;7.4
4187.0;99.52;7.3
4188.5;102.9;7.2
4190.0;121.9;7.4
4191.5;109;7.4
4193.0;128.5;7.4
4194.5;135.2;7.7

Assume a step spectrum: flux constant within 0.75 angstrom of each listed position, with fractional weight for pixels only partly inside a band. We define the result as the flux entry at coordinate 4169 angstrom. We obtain 113.7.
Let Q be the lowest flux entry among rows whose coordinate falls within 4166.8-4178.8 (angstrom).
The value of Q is 92.56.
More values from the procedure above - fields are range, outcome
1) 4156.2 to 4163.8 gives 115.5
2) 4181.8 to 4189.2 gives 99.52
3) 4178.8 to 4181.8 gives 127.8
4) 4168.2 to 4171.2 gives 113.7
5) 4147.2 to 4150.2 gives 110.4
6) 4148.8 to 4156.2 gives 107.9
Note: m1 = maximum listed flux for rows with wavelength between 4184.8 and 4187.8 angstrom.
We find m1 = 121.1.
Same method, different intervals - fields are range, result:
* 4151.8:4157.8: 121.6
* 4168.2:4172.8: 125.3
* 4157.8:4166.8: 141.6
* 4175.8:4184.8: 142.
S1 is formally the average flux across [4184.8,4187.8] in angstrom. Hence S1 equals 110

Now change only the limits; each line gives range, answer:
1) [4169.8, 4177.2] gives 108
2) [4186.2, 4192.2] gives 108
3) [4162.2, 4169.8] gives 122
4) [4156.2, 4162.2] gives 126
